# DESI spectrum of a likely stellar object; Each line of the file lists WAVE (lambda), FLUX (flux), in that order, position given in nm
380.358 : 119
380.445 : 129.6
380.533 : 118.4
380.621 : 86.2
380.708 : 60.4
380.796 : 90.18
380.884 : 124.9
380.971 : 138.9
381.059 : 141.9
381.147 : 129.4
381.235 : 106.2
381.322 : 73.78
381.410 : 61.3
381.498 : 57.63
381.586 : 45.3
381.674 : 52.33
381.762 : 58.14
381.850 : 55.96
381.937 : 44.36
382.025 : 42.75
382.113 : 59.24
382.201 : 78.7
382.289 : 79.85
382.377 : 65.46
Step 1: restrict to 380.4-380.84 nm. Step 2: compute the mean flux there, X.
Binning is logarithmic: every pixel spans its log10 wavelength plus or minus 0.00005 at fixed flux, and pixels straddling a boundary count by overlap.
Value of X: 97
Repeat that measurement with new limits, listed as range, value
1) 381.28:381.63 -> 59.3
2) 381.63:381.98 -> 52.8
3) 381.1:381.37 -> 103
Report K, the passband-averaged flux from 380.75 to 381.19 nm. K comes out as 125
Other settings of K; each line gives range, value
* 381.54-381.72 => 48.9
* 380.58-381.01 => 99.9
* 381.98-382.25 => 60.5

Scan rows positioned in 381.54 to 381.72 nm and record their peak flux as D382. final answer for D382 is 52.33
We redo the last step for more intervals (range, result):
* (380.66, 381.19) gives 141.9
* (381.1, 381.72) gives 129.4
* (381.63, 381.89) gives 58.14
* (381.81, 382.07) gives 55.96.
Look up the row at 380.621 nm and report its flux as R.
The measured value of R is 86.2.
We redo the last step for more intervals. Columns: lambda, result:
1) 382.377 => 65.46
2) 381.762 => 58.14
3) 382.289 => 79.85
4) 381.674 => 52.33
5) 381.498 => 57.63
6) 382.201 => 78.7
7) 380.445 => 129.6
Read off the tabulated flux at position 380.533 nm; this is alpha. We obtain 118.4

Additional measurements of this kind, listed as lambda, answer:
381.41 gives 61.3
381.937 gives 44.36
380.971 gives 138.9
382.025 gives 42.75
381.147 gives 129.4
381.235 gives 106.2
